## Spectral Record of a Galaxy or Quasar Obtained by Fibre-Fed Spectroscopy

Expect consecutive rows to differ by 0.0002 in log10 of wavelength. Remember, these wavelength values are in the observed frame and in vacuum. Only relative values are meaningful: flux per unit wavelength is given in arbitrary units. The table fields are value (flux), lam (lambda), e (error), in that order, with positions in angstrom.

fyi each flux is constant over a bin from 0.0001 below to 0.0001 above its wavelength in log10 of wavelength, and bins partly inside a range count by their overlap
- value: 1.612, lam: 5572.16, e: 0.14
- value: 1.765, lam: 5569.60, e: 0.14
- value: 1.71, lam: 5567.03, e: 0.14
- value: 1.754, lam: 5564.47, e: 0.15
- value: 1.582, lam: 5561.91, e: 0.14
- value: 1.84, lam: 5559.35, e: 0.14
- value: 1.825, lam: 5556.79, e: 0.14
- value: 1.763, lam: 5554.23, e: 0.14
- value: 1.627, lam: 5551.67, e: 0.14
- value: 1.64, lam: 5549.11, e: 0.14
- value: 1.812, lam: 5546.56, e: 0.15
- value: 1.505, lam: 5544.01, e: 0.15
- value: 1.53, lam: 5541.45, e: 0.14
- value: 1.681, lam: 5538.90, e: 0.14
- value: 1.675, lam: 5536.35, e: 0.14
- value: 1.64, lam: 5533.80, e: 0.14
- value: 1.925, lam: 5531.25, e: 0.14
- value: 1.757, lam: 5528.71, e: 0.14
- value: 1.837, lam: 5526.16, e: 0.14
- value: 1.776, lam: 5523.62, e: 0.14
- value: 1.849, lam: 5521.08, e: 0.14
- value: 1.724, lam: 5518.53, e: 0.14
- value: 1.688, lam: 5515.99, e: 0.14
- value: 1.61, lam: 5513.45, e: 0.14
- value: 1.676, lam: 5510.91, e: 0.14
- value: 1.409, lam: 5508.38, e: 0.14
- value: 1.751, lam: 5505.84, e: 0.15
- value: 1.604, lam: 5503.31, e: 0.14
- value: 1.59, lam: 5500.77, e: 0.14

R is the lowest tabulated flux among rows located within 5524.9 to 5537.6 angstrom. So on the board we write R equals 1.64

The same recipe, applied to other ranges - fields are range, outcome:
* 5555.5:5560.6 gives 1.825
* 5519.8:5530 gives 1.757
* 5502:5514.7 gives 1.409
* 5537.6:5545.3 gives 1.505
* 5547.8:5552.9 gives 1.627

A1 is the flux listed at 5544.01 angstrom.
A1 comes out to 1.505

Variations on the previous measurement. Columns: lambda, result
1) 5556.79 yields 1.825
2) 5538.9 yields 1.681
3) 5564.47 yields 1.754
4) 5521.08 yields 1.849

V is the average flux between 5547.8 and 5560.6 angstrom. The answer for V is 1.74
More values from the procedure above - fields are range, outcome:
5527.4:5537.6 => 1.75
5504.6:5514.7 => 1.61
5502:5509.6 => 1.59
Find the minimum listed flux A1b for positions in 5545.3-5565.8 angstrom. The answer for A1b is 1.582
